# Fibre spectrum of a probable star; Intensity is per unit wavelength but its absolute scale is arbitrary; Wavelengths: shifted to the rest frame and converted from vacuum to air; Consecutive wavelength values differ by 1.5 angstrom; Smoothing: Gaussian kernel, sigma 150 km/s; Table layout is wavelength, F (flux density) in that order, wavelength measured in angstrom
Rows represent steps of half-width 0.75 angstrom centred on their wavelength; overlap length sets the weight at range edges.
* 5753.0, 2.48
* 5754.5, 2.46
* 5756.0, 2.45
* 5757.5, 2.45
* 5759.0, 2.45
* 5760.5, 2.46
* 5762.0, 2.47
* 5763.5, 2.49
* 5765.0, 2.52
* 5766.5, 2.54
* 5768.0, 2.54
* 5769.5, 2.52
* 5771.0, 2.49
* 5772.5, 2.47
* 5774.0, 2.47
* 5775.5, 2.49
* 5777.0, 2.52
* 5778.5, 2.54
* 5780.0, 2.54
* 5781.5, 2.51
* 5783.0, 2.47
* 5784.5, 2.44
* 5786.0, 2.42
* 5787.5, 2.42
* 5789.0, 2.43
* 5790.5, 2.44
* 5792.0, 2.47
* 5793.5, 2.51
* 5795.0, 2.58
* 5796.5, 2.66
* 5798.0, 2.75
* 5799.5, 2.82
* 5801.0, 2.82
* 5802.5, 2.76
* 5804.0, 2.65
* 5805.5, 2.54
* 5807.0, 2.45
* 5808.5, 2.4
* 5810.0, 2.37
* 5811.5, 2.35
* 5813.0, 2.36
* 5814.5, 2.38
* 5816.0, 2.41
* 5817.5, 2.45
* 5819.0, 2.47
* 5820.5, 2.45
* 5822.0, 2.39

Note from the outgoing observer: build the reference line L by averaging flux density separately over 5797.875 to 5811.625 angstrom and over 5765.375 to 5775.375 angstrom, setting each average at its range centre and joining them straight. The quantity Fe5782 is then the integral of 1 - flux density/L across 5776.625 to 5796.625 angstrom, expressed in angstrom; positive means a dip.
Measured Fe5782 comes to 0.4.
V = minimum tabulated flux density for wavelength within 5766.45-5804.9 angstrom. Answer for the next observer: 2.42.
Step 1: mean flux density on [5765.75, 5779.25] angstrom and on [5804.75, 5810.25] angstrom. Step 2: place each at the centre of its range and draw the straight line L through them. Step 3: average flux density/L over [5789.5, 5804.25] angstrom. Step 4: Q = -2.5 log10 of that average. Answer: -0.08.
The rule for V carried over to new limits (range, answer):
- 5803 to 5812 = 2.35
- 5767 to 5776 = 2.47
